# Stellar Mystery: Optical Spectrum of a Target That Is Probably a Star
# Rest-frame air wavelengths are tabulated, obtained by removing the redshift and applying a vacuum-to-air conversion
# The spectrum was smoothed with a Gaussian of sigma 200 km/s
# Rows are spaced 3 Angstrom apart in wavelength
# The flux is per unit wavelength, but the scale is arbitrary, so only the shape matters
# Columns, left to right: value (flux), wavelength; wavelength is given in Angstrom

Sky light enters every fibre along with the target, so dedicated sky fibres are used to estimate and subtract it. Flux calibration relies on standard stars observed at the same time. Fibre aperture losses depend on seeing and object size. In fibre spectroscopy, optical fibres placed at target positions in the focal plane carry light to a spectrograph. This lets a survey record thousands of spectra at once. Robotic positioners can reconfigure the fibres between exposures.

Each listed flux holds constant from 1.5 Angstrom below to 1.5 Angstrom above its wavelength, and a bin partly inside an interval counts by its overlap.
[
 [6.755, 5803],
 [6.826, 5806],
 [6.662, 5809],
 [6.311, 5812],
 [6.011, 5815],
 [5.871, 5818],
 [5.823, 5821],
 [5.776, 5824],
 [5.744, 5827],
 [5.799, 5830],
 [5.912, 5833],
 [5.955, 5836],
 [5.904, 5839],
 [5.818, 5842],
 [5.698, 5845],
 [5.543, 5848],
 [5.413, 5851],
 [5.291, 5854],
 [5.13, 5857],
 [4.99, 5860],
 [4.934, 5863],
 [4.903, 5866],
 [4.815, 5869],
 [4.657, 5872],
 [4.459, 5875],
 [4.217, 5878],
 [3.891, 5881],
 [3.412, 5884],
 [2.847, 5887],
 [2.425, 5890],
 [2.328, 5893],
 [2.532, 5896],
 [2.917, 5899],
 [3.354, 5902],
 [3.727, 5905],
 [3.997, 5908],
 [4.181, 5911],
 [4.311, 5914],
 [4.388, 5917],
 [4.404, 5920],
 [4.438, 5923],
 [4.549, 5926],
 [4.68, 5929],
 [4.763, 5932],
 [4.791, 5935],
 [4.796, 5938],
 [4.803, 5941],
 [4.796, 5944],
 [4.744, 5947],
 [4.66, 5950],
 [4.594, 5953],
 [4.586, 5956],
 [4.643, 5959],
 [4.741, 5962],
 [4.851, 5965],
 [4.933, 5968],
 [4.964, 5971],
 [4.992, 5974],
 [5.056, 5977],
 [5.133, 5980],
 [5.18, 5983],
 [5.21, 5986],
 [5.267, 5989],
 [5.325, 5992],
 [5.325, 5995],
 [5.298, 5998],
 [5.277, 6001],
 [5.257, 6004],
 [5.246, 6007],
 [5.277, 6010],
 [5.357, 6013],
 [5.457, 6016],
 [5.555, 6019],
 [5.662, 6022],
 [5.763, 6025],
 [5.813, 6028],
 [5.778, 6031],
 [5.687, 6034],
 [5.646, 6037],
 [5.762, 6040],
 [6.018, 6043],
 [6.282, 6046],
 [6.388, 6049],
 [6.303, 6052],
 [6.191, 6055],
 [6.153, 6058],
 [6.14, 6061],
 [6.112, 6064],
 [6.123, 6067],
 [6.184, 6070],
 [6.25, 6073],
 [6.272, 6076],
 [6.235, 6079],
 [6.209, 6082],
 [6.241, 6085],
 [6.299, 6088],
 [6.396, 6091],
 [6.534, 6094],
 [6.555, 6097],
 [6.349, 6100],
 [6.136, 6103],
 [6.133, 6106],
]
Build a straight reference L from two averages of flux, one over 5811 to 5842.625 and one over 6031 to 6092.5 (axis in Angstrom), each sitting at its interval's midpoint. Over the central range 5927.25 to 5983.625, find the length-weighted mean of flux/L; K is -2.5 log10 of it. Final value 0.243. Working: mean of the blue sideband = 5.9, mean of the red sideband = 6.14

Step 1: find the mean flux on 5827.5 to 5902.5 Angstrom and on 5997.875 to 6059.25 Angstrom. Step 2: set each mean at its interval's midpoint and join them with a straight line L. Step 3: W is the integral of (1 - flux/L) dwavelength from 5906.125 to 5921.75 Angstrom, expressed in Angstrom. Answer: 2.1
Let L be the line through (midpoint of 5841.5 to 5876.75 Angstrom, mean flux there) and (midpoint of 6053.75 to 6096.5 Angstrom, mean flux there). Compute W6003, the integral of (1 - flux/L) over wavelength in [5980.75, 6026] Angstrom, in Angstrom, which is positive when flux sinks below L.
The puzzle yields 4.0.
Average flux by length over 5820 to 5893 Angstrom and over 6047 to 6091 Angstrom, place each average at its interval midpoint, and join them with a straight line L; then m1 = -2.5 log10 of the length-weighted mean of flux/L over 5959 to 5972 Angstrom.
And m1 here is 0.16 mag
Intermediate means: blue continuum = 4.91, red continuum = 6.23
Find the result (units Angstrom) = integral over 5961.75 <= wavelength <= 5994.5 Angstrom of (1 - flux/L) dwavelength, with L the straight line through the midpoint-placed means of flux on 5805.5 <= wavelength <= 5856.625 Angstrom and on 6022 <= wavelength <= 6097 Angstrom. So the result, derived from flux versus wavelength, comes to 5.2 Angstrom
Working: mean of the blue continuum 5.87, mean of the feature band 5.08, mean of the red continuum 6.12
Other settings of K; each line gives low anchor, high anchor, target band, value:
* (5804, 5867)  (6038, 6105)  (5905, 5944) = 0.302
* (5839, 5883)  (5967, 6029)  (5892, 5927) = 0.330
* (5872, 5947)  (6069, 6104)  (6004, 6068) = -0.034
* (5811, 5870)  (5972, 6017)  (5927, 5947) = 0.129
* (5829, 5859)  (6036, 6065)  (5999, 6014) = 0.140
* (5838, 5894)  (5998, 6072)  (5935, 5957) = 0.095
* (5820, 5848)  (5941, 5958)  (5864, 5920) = 0.359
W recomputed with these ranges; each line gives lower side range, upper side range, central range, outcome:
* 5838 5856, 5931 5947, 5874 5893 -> 6.7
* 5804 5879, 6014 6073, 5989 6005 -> 1.5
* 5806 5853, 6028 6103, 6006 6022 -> 1.8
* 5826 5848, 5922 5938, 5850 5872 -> 1.9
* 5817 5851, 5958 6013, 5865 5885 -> 4.5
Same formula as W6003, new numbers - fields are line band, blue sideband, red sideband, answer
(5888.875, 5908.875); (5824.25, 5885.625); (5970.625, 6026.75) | 8.3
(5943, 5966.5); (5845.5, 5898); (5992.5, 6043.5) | 1.3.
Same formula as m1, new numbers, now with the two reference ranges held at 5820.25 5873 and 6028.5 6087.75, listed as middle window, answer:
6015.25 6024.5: 0.07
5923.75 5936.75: 0.22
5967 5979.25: 0.17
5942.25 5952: 0.21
